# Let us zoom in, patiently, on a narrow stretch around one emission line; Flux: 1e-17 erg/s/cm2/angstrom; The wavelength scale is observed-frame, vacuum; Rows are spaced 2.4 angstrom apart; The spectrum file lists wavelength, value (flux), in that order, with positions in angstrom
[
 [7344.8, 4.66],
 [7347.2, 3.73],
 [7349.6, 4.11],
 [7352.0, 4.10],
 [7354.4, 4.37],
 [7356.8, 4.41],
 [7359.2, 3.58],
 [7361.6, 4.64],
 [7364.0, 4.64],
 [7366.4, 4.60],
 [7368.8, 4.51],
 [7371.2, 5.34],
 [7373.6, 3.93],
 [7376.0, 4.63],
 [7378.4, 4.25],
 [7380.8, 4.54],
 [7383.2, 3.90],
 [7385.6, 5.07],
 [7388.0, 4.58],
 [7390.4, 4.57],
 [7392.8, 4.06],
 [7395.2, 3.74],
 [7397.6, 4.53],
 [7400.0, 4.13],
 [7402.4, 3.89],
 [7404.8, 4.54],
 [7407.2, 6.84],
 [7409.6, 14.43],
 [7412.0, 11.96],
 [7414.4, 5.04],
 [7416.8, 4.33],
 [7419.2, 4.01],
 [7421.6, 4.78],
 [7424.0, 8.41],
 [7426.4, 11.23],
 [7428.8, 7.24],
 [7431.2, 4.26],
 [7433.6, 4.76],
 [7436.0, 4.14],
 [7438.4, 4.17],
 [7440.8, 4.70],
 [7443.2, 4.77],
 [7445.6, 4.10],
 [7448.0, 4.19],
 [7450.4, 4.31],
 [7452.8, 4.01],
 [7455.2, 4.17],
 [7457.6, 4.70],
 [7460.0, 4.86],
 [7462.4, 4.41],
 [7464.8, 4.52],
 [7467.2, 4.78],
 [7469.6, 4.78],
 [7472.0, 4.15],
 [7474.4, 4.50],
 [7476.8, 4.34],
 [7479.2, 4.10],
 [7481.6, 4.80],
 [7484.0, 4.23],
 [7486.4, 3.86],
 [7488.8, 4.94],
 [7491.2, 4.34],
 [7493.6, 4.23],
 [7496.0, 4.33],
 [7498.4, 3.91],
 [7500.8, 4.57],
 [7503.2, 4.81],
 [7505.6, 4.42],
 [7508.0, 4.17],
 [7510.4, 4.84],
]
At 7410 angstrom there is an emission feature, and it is [S II]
